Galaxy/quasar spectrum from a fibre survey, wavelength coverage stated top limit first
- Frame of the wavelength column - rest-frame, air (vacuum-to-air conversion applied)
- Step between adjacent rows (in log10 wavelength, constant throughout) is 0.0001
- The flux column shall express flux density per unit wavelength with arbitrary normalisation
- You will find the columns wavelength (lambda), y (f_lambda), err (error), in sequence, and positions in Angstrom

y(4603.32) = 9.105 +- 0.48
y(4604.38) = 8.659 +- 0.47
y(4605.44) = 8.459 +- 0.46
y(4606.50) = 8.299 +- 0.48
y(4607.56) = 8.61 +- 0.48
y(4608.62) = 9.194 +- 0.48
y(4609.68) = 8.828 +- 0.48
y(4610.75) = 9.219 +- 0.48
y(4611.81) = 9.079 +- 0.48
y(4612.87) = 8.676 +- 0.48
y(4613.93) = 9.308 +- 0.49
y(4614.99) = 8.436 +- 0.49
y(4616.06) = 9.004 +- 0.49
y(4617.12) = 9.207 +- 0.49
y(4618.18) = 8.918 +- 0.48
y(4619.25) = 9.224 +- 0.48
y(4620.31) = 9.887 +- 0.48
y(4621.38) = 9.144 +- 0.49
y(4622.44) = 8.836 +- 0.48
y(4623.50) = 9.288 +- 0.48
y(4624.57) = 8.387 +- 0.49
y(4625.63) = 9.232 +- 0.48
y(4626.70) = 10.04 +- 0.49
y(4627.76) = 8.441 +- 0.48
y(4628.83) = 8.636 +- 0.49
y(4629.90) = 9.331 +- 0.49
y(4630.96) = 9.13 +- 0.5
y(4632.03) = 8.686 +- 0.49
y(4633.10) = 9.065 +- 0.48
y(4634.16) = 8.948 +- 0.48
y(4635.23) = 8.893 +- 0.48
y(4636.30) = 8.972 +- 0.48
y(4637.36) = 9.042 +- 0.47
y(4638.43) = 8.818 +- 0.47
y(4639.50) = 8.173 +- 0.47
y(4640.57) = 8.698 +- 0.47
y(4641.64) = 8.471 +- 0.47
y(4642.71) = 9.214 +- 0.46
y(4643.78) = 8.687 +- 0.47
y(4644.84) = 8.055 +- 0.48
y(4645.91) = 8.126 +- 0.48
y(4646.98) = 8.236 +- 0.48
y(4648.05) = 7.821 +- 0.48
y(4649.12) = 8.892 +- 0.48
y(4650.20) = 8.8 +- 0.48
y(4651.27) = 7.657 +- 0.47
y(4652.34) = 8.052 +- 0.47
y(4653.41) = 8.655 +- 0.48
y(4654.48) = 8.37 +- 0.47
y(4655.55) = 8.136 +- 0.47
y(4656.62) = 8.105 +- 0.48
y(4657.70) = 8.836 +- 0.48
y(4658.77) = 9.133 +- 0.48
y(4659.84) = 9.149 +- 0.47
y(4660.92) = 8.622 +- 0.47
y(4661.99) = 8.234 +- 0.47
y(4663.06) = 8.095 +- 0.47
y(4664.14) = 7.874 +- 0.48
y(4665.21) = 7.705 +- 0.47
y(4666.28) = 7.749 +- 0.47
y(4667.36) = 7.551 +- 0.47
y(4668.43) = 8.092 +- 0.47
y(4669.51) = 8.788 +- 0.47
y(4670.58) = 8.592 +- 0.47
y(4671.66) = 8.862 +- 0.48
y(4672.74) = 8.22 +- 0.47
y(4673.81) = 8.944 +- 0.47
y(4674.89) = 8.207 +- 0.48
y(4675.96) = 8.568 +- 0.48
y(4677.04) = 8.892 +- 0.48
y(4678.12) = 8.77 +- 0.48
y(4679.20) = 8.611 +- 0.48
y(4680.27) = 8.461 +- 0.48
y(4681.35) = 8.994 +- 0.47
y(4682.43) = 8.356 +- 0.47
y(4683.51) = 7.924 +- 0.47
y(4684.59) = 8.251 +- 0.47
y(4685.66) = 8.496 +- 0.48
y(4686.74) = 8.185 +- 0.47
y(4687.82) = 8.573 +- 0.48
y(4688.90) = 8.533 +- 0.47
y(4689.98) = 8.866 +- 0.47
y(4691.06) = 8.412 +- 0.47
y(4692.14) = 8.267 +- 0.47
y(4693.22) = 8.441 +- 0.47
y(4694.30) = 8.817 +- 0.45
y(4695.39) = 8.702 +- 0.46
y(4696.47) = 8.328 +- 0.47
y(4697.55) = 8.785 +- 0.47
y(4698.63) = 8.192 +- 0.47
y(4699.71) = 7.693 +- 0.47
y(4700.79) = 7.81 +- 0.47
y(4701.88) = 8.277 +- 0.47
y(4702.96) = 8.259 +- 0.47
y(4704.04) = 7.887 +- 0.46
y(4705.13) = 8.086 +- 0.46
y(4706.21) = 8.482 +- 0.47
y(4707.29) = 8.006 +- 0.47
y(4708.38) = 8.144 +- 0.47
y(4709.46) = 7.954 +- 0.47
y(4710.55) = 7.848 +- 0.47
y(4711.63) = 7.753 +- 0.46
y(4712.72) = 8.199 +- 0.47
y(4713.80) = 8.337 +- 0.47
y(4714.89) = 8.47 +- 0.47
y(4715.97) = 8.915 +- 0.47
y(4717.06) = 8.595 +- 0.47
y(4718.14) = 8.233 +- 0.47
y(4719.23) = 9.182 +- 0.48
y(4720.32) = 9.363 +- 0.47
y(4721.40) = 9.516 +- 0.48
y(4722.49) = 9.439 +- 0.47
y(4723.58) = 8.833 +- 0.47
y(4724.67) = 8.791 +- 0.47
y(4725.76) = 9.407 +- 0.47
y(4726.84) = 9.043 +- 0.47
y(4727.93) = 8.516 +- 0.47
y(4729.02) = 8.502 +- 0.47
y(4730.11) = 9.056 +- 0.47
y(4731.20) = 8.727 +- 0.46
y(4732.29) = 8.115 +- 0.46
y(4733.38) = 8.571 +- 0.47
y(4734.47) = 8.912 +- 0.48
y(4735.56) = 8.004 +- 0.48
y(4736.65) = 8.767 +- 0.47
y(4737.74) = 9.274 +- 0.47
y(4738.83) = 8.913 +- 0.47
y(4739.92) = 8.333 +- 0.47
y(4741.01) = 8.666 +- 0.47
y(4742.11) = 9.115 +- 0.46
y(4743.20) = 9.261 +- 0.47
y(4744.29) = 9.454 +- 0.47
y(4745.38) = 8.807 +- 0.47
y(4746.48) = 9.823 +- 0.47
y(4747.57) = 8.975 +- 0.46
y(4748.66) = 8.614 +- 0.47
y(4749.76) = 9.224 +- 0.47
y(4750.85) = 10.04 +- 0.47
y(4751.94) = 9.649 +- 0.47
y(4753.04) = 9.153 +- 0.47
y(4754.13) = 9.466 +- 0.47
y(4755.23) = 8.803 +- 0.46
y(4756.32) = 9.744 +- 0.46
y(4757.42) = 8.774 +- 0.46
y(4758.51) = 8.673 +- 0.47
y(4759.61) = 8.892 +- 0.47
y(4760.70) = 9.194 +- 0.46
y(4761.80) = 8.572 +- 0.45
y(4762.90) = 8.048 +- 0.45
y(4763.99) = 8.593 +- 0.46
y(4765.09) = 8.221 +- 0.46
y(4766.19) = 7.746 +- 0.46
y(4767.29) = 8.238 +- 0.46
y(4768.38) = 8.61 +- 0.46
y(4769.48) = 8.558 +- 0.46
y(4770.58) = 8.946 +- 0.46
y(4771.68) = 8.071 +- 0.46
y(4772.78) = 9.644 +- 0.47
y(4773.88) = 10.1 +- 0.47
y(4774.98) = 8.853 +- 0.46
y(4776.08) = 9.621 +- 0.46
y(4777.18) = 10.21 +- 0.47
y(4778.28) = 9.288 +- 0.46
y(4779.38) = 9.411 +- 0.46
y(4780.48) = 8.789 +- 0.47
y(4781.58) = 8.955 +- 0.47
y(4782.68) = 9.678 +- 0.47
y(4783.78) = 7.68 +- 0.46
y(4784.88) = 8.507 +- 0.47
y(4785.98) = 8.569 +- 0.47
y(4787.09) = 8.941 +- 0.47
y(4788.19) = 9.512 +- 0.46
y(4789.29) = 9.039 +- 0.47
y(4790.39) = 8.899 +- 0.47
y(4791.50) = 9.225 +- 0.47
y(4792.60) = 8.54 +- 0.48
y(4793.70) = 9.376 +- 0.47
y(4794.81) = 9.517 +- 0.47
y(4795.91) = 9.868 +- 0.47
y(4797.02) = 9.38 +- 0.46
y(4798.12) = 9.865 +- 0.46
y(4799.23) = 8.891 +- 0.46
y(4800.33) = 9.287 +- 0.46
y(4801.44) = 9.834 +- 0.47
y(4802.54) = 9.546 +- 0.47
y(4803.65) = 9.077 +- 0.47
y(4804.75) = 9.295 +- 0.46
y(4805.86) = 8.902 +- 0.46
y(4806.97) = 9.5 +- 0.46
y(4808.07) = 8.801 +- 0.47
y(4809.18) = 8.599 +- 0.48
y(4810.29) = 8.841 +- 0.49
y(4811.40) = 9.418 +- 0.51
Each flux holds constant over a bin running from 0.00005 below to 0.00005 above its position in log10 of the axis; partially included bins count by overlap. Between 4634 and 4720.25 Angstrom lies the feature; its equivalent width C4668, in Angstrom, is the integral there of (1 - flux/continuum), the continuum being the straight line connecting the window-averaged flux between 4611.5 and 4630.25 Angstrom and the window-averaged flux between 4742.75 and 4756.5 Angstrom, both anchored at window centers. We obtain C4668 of 7.0 Angstrom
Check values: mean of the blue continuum 9.06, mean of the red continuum 9.3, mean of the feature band 8.41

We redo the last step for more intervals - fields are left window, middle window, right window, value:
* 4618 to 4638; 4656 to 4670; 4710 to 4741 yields 1.0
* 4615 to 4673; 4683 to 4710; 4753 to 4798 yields 1.5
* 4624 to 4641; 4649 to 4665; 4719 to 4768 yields 0.9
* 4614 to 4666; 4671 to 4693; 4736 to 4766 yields 0.7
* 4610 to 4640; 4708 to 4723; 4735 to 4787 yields 0.7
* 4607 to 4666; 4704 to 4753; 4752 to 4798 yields 0.8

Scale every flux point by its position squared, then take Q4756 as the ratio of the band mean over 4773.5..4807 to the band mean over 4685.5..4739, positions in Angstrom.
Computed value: 1.1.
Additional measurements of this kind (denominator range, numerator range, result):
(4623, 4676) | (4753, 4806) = 1.11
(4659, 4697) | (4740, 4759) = 1.12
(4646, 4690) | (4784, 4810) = 1.15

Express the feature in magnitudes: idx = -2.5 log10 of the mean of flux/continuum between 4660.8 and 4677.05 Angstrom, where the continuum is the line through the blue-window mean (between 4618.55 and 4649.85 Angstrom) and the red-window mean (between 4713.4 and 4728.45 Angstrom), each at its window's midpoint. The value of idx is 0.07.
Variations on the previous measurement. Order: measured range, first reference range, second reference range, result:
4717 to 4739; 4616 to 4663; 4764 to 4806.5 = 0.011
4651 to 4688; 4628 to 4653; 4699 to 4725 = 0.018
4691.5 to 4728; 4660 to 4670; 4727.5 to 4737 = -0.009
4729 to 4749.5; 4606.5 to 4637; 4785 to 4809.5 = 0.035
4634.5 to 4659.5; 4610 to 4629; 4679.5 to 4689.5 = 0.034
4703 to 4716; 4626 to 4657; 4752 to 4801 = 0.086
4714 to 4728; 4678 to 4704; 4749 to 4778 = -0.037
